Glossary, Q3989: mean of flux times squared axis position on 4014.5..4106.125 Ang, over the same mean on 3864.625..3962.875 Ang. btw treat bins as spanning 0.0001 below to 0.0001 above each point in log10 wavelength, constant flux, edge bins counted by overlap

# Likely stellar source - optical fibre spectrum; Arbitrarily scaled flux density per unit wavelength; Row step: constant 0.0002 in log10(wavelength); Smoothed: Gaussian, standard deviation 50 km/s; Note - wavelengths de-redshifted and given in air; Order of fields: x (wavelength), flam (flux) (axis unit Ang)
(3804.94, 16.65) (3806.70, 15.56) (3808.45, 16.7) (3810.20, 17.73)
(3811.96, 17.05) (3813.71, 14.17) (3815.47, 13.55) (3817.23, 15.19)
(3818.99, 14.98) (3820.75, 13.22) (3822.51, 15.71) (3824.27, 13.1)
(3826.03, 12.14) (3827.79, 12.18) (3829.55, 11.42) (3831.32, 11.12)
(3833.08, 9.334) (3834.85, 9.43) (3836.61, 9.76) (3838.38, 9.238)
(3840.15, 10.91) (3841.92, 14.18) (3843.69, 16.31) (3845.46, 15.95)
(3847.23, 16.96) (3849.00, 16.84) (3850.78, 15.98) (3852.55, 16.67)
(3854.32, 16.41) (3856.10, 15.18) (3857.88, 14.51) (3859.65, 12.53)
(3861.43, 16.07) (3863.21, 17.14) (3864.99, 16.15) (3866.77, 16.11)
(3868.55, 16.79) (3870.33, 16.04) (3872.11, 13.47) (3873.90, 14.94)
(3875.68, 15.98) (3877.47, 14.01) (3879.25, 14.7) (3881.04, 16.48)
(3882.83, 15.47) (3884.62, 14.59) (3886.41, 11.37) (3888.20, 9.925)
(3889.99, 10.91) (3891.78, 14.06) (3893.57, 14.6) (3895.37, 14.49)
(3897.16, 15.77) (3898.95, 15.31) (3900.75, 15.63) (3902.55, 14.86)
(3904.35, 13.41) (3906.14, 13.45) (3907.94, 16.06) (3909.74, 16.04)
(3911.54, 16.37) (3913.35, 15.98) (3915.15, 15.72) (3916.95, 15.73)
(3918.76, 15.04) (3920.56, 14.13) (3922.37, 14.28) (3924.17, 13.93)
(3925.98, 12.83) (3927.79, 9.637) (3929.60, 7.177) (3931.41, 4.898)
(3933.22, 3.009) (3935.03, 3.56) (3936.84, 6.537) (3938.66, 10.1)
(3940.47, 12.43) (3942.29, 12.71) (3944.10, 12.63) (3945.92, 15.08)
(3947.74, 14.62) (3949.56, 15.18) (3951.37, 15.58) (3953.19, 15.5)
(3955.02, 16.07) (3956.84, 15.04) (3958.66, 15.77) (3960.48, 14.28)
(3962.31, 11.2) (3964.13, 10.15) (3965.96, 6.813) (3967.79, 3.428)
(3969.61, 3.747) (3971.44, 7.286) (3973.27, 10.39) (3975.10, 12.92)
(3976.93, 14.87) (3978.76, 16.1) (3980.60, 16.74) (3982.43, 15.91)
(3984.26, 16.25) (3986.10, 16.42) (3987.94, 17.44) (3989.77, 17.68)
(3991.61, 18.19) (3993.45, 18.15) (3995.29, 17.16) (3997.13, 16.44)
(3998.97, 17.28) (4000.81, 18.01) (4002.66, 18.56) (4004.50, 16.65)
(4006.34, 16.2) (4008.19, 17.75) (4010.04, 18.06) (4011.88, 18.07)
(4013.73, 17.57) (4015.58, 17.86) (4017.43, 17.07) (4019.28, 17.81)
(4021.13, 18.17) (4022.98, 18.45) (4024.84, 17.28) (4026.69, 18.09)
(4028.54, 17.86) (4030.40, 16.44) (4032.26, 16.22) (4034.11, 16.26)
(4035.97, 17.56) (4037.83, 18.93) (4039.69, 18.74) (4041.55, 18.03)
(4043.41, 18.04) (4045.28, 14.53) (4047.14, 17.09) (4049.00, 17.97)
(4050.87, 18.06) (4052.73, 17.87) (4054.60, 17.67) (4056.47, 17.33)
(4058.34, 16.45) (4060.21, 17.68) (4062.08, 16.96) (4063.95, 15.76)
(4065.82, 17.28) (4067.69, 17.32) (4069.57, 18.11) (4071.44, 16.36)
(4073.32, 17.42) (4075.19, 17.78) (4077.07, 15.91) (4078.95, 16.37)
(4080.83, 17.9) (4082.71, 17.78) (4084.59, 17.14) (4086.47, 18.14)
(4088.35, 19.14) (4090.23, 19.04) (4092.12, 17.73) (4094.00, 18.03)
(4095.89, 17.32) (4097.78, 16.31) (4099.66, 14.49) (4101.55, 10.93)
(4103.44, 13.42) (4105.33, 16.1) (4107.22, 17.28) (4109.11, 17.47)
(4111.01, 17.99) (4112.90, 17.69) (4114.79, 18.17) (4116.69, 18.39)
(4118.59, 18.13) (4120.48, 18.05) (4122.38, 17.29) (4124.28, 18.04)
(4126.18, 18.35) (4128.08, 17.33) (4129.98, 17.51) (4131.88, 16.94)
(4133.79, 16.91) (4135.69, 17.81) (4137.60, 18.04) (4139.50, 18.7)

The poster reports 1.4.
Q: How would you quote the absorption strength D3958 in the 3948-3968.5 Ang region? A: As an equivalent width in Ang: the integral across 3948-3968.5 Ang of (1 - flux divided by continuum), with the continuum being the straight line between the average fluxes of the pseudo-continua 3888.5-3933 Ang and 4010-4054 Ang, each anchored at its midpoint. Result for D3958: 3.1 Ang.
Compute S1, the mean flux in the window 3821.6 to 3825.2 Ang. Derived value 14.4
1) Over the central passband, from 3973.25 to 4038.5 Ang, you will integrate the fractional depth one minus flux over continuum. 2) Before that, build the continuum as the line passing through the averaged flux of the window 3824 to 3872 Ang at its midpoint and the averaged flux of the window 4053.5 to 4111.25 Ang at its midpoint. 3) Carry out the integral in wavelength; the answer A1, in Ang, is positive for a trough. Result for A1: -4.4 Ang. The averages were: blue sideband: 14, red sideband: 16.9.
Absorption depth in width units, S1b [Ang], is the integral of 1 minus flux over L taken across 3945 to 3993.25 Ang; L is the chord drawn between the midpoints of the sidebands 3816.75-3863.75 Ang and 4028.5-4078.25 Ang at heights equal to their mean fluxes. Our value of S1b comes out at 6.8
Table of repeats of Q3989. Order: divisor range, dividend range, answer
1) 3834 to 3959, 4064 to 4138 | 1.39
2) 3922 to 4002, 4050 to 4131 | 1.43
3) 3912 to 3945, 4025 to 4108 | 1.63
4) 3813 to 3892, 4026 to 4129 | 1.38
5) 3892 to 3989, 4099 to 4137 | 1.44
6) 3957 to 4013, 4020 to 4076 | 1.22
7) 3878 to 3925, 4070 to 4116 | 1.28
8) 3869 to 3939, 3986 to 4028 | 1.42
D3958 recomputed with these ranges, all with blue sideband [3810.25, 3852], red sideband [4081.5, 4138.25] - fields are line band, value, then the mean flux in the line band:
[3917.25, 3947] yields 8.5 Ang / 10.6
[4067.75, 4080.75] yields -0.2 Ang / 17.1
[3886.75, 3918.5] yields -0.2 Ang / 14.6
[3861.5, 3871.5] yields -1.7 Ang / 16.3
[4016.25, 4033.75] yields -1.5 Ang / 17.5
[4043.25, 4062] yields -0.9 Ang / 17.2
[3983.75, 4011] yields -2.8 Ang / 17.4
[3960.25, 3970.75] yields 5.1 Ang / 7.85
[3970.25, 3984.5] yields 1.8 Ang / 13.5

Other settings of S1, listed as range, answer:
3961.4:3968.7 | 7.9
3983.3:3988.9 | 16.7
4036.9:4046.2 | 17.6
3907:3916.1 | 16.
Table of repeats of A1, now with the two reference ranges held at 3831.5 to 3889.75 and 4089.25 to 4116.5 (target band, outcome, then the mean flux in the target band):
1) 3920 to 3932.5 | 3.5 Ang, 10.8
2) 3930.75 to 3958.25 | 6.3 Ang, 11.7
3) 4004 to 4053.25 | -5.0 Ang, 17.5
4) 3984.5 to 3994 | -1.2 Ang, 17.4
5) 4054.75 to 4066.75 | -0.6 Ang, 17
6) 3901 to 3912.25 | -0.2 Ang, 15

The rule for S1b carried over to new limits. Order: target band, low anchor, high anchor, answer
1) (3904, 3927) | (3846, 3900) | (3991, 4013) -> 1.4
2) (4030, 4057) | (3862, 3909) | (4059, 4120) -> -1.4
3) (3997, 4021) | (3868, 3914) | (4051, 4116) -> -2.2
